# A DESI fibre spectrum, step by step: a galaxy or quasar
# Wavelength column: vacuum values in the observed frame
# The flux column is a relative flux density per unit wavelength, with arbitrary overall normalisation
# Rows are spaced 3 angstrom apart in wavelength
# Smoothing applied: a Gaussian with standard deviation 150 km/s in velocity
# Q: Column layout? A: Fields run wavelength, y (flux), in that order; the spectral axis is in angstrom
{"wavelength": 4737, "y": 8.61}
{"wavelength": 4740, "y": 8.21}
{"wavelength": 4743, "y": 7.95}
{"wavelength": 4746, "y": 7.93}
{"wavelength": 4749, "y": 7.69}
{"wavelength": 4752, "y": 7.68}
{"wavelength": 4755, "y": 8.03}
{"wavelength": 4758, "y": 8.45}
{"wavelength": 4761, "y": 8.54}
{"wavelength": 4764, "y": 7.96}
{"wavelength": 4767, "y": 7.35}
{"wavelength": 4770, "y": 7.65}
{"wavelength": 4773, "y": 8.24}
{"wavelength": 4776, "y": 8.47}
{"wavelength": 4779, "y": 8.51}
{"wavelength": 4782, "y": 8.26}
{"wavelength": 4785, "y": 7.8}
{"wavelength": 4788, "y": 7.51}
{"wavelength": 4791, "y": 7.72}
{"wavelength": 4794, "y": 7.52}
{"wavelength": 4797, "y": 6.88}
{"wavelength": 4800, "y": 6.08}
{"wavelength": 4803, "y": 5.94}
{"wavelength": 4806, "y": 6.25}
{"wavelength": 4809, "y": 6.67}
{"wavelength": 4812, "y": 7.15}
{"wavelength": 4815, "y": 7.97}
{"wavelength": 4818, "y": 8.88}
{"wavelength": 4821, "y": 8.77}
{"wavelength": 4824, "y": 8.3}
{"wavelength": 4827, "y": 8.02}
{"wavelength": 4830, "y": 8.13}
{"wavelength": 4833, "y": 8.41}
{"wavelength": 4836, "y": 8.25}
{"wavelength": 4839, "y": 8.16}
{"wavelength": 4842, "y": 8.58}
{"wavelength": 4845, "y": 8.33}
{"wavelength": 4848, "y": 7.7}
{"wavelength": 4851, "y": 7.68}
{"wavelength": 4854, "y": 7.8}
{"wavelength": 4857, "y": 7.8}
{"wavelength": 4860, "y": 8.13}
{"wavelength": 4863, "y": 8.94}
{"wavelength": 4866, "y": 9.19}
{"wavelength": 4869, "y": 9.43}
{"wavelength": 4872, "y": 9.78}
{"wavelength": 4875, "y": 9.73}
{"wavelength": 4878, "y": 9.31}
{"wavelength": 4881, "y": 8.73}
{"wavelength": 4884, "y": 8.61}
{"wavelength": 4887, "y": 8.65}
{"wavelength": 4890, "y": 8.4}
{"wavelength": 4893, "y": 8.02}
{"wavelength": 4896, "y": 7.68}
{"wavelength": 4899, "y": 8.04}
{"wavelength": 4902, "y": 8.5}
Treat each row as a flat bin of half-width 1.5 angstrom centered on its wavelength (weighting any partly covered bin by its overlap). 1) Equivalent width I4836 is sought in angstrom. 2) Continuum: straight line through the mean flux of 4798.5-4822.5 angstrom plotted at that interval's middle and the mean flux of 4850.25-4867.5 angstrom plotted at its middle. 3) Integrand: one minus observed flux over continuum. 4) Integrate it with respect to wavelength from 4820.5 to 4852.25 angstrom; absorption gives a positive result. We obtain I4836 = -1.73 angstrom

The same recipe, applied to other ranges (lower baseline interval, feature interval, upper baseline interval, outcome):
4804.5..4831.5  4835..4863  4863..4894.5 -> 1.02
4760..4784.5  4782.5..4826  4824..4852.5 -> 3.79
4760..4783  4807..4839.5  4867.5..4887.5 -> 2.31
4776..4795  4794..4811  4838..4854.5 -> 3.16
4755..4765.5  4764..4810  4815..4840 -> 4.91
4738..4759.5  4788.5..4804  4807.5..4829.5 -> 2.10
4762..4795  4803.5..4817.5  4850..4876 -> 1.98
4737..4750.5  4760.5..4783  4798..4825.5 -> -1.07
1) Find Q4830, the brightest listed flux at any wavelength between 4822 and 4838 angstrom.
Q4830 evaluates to 8.41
